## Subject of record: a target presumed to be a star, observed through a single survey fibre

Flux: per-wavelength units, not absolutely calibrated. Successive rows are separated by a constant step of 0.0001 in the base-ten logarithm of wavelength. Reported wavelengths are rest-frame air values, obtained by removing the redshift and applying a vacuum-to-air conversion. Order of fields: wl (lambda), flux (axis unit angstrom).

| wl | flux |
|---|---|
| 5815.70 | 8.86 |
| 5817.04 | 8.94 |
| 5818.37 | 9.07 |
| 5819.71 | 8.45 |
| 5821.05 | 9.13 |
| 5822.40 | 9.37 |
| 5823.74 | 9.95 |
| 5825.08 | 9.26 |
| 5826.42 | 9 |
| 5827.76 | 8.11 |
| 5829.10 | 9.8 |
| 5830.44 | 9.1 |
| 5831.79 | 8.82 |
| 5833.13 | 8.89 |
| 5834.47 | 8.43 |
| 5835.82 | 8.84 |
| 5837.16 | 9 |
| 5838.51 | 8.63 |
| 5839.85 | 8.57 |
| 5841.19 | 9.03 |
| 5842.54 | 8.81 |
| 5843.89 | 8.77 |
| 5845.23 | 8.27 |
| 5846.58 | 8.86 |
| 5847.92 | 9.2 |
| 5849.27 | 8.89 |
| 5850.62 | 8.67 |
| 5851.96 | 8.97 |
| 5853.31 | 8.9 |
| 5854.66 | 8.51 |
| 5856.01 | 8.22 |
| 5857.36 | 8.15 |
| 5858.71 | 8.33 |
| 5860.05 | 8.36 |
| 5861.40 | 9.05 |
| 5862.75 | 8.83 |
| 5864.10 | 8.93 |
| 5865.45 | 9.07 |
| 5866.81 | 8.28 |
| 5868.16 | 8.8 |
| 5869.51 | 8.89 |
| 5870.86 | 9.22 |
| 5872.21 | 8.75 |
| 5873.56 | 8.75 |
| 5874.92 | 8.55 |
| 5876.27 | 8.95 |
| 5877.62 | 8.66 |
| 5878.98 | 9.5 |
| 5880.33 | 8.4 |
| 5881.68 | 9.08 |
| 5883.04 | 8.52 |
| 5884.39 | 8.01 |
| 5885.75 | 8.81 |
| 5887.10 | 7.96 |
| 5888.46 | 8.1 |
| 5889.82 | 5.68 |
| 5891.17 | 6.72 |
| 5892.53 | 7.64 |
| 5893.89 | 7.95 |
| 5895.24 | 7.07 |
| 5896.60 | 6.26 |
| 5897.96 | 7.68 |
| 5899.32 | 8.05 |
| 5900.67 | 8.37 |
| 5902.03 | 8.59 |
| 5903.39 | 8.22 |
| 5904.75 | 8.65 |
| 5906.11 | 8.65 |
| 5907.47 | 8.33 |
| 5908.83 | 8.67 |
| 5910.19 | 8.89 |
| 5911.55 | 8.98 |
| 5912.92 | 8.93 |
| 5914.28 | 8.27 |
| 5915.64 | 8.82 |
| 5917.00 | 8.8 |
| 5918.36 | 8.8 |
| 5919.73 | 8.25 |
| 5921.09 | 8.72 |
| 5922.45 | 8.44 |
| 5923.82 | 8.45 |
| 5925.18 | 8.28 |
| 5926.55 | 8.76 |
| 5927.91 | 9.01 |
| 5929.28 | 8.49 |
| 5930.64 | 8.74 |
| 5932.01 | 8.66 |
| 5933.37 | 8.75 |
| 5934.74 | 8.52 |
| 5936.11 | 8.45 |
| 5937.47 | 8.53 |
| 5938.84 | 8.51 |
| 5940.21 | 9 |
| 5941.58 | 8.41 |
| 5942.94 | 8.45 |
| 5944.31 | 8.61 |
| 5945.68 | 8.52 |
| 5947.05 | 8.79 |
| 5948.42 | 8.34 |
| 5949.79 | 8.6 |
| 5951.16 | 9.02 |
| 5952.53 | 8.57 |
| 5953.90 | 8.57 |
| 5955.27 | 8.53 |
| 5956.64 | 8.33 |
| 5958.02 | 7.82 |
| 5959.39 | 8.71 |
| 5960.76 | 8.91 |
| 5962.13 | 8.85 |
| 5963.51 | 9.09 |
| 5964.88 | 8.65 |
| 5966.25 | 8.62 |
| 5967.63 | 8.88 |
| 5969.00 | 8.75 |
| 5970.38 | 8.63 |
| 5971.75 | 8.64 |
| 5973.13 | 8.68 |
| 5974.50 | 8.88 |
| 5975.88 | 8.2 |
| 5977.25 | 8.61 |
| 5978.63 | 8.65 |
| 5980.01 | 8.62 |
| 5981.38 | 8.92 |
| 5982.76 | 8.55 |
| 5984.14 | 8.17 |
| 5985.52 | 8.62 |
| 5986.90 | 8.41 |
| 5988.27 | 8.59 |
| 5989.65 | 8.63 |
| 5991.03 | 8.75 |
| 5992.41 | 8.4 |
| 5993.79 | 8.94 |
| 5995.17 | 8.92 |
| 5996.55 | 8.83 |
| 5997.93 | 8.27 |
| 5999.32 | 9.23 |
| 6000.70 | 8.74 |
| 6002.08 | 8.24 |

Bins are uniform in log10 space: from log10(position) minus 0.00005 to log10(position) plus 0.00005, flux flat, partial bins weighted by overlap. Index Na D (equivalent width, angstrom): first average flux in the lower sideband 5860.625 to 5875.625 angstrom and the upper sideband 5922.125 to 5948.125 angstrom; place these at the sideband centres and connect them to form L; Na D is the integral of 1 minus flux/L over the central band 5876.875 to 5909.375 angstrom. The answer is 2.5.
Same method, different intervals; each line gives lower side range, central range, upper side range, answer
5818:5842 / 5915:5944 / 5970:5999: 0.4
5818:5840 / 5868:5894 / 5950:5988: 1.5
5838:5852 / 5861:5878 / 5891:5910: -0.8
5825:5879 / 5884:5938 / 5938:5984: 2.6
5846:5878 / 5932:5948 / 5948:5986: 0.1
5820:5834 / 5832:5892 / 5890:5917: 0.5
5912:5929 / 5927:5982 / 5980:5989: -0.3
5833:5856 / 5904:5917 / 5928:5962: -0.1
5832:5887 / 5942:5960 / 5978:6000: 0.3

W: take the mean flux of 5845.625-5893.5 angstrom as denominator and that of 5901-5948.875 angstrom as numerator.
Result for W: 1.01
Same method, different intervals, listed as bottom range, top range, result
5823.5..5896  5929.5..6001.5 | 1.01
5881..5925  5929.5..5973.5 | 1.05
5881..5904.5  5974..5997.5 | 1.10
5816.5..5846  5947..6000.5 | 0.97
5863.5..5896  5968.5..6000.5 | 1.04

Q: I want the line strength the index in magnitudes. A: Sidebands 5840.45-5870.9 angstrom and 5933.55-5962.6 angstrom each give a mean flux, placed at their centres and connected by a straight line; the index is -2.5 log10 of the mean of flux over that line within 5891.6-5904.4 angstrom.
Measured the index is 0.12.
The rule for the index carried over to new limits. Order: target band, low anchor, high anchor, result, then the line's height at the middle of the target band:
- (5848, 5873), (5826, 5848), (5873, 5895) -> -0.03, 8.5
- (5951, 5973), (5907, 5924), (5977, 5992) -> -0.01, 8.61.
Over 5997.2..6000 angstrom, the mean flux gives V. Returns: 8.72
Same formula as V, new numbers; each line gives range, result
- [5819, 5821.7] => 8.79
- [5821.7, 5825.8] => 9.5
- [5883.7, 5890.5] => 7.72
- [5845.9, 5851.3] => 8.91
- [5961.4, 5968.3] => 8.81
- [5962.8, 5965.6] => 8.87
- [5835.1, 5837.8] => 8.9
